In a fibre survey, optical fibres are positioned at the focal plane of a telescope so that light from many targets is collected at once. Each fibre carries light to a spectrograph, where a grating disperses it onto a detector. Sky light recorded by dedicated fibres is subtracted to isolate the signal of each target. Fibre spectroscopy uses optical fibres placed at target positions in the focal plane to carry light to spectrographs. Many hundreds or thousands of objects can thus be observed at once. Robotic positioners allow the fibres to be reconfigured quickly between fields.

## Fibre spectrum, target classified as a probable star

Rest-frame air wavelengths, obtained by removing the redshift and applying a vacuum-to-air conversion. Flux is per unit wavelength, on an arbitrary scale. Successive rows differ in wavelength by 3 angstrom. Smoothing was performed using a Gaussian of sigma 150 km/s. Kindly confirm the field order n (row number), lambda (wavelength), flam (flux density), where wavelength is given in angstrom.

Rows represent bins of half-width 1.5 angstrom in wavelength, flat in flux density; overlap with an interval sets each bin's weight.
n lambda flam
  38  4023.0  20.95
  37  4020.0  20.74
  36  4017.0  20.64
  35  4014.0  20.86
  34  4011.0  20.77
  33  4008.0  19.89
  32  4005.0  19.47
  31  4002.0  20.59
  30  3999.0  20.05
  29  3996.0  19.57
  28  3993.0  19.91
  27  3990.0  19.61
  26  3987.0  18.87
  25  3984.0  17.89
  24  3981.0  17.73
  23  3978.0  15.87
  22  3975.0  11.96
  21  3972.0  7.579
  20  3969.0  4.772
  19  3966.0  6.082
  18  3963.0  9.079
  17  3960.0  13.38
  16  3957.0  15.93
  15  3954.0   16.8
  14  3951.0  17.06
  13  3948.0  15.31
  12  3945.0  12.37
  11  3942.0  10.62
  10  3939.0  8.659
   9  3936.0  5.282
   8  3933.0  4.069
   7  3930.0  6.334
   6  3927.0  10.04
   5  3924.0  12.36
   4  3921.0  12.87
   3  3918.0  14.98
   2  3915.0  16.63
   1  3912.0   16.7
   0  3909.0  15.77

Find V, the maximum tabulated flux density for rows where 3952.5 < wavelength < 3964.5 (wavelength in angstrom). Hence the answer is 16.8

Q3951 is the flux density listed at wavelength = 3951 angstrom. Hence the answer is 17.06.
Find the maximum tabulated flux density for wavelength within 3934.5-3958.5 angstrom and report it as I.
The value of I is 17.06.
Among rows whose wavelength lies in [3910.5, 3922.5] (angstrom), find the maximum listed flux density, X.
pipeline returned 16.7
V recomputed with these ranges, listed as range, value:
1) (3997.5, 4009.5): 20.59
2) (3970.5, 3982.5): 17.73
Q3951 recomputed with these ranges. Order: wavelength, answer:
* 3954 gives 16.8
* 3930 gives 6.334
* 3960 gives 13.38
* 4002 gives 20.59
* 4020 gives 20.74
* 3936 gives 5.282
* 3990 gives 19.61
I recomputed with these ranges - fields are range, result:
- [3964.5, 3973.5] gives 7.579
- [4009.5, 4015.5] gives 20.86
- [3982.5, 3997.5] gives 19.91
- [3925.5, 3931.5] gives 10.04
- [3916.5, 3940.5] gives 14.98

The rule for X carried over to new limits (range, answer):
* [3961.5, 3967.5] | 9.079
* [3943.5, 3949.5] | 15.31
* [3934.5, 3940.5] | 8.659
